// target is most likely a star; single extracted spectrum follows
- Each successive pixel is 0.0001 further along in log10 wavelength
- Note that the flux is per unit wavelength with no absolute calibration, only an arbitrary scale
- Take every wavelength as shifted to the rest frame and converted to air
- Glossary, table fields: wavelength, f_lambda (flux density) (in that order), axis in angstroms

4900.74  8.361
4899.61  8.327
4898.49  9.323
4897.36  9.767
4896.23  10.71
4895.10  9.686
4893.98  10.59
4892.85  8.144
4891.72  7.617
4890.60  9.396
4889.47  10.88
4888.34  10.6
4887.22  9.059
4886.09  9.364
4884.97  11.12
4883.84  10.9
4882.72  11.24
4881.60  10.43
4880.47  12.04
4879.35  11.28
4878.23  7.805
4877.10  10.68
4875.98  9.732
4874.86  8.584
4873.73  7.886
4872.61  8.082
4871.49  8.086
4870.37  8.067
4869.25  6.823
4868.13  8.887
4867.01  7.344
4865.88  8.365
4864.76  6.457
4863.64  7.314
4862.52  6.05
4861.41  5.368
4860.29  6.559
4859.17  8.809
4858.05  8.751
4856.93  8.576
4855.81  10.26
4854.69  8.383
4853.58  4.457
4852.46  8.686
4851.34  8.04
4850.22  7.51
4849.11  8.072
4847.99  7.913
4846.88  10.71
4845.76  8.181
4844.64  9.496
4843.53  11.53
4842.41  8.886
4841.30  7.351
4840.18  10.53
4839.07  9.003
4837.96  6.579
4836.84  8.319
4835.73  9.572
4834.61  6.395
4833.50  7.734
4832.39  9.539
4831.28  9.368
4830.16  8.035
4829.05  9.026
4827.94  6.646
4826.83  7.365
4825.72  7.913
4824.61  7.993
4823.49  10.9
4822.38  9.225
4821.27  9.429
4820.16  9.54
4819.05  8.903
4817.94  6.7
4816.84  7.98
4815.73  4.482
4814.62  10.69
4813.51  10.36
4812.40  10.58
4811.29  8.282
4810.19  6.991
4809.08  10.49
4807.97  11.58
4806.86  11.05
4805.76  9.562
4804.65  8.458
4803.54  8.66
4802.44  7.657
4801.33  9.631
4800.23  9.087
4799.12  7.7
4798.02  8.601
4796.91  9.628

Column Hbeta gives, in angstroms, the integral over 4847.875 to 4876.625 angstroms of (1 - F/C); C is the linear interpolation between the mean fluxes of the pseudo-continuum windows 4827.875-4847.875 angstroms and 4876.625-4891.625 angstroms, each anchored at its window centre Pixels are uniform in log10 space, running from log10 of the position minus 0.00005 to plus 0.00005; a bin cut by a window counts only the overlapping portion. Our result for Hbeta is 5.2 angstroms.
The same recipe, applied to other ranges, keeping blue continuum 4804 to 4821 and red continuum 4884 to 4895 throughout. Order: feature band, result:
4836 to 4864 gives 3.4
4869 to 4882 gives 0.6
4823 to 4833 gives 0.7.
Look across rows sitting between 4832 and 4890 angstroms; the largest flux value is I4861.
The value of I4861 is 12.04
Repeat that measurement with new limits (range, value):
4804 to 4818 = 11.58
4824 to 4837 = 9.572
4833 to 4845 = 11.53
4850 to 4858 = 10.26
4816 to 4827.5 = 10.9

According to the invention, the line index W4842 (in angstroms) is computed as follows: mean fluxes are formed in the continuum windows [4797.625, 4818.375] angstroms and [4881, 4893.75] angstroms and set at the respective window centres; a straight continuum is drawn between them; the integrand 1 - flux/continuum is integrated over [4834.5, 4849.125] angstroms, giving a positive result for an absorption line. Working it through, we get 0.7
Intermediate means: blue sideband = 8.89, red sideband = 9.9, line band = 8.85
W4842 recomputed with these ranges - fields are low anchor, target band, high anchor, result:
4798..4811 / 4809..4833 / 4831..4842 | 0.4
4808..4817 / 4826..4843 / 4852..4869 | 0.0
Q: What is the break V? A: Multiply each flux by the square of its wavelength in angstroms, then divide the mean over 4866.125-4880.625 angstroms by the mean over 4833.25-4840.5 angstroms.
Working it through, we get 1.08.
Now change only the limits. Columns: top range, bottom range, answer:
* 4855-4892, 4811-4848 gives 1.04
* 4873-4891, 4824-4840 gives 1.26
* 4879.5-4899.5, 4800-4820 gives 1.16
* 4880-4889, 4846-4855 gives 1.35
